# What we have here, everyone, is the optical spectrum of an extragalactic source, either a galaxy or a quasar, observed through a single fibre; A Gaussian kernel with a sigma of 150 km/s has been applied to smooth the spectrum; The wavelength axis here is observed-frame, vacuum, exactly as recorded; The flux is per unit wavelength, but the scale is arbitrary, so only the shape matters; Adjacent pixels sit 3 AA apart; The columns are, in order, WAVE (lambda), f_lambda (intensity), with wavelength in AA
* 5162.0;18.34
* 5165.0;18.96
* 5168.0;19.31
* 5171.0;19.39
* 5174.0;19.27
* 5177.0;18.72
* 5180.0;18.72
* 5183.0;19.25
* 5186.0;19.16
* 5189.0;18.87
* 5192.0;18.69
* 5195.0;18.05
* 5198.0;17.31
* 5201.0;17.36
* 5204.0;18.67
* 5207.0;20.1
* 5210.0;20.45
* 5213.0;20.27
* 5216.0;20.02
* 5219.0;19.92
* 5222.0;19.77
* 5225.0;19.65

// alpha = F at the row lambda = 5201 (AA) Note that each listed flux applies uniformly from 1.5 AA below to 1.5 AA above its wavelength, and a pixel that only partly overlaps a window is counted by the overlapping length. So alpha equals 17.36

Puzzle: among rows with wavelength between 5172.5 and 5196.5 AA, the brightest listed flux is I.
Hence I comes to 19.27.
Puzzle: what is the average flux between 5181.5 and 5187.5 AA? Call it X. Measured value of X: 19.2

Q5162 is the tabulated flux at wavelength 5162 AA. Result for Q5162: 18.34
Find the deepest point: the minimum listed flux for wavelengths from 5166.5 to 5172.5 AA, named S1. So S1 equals 19.31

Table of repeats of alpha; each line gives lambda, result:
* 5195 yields 18.05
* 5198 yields 17.31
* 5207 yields 20.1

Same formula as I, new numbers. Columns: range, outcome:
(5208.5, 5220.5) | 20.45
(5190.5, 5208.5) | 20.1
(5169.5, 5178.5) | 19.39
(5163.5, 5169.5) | 19.31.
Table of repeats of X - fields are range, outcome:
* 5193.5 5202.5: 17.6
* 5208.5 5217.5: 20.2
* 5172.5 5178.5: 19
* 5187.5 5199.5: 18.2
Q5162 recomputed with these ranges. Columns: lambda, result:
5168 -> 19.31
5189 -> 18.87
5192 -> 18.69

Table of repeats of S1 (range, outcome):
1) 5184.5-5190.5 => 18.87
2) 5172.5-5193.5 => 18.69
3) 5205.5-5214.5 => 20.1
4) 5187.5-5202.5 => 17.31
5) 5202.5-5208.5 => 18.67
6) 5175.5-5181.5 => 18.72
